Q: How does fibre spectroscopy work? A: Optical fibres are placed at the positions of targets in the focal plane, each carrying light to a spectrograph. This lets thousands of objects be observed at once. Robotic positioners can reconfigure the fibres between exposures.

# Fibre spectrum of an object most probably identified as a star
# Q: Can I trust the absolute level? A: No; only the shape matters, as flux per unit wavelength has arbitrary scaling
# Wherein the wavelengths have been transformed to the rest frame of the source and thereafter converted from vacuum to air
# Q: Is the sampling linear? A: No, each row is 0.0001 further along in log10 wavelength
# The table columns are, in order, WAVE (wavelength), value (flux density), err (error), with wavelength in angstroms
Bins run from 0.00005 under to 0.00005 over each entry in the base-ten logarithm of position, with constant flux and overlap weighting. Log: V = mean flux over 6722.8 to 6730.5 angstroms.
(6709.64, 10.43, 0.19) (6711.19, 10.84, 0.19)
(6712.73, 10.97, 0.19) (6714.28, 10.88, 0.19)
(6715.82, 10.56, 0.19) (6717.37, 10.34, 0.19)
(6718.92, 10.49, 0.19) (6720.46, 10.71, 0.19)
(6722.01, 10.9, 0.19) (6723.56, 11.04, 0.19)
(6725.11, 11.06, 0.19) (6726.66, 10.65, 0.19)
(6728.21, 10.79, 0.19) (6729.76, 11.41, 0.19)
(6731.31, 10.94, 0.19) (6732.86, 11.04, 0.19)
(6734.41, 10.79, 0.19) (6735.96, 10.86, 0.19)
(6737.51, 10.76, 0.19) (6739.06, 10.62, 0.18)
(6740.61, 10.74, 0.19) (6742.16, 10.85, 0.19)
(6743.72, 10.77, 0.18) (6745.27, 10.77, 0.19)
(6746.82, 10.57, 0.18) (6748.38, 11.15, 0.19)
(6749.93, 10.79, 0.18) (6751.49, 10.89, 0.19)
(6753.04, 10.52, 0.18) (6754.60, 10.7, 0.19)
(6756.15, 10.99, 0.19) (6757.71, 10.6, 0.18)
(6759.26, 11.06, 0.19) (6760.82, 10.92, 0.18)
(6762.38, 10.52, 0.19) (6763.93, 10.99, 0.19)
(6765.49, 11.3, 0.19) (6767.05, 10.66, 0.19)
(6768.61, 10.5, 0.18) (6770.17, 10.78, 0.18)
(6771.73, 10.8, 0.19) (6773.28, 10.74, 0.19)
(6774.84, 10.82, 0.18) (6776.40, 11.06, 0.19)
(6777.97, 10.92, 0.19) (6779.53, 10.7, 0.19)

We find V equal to 11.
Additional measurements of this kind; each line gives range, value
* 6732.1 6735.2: 10.9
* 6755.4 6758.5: 10.8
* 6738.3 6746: 10.7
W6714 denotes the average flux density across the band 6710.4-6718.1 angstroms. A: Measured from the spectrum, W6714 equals 10.7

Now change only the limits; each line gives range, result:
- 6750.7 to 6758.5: 10.7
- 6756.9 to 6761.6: 10.9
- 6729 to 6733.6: 11.1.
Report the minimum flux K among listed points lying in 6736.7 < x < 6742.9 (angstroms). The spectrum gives 10.62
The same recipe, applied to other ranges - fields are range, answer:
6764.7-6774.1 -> 10.5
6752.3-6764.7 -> 10.52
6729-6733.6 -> 10.94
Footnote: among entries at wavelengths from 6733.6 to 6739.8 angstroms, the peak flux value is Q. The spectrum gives 10.86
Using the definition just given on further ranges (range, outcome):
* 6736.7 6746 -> 10.85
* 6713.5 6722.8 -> 10.9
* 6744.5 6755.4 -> 11.15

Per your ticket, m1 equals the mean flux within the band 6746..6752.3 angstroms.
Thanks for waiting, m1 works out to 10.8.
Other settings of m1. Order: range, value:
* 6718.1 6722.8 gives 10.7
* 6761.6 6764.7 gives 10.8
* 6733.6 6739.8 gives 10.8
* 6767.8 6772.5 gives 10.7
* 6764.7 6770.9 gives 10.8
